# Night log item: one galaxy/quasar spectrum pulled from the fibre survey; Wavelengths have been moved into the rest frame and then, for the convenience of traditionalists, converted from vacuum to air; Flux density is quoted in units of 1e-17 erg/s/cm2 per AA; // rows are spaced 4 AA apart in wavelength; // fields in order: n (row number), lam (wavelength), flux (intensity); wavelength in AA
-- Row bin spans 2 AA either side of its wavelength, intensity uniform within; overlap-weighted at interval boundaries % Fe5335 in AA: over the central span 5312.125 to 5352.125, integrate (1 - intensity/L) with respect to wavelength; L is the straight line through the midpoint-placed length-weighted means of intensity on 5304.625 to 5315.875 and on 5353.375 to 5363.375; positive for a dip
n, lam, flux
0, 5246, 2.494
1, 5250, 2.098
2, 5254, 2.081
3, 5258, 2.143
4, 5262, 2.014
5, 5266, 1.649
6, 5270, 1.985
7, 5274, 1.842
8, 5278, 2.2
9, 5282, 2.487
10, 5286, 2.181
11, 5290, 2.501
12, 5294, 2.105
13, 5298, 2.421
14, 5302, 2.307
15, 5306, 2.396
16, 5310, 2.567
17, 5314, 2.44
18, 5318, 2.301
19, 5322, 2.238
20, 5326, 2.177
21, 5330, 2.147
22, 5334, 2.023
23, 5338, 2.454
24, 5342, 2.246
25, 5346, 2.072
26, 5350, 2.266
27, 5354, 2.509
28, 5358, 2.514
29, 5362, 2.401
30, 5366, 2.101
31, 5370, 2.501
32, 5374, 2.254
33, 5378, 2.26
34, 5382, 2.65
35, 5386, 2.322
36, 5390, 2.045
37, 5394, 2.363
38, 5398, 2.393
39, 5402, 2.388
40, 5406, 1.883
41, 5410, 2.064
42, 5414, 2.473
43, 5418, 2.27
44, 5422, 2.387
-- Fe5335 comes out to 3.8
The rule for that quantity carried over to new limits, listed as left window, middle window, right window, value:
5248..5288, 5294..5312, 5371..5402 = -2.01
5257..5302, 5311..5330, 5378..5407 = -0.74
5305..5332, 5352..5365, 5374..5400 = -0.66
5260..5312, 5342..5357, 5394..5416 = -0.43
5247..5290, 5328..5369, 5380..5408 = -1.05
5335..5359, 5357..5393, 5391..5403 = 0.08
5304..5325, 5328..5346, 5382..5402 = 1.24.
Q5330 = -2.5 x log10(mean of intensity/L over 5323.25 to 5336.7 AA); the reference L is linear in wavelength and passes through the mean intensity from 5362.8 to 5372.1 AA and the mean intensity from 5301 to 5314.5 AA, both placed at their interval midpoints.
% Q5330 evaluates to 0.12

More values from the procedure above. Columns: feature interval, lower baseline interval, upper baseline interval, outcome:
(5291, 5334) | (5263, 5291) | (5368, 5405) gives -0.06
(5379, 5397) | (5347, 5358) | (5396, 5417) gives -0.02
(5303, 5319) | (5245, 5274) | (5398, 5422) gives -0.15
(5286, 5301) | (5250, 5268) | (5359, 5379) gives -0.11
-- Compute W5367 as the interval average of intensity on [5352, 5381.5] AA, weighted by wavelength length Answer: 2.38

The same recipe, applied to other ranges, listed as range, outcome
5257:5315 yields 2.21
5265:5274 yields 1.84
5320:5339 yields 2.19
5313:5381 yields 2.29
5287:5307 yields 2.34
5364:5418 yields 2.28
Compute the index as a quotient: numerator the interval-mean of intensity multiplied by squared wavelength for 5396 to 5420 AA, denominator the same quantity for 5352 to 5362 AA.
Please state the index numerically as 0.92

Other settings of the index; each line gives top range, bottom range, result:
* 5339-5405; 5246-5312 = 1.10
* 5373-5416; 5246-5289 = 1.14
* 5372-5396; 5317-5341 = 1.06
